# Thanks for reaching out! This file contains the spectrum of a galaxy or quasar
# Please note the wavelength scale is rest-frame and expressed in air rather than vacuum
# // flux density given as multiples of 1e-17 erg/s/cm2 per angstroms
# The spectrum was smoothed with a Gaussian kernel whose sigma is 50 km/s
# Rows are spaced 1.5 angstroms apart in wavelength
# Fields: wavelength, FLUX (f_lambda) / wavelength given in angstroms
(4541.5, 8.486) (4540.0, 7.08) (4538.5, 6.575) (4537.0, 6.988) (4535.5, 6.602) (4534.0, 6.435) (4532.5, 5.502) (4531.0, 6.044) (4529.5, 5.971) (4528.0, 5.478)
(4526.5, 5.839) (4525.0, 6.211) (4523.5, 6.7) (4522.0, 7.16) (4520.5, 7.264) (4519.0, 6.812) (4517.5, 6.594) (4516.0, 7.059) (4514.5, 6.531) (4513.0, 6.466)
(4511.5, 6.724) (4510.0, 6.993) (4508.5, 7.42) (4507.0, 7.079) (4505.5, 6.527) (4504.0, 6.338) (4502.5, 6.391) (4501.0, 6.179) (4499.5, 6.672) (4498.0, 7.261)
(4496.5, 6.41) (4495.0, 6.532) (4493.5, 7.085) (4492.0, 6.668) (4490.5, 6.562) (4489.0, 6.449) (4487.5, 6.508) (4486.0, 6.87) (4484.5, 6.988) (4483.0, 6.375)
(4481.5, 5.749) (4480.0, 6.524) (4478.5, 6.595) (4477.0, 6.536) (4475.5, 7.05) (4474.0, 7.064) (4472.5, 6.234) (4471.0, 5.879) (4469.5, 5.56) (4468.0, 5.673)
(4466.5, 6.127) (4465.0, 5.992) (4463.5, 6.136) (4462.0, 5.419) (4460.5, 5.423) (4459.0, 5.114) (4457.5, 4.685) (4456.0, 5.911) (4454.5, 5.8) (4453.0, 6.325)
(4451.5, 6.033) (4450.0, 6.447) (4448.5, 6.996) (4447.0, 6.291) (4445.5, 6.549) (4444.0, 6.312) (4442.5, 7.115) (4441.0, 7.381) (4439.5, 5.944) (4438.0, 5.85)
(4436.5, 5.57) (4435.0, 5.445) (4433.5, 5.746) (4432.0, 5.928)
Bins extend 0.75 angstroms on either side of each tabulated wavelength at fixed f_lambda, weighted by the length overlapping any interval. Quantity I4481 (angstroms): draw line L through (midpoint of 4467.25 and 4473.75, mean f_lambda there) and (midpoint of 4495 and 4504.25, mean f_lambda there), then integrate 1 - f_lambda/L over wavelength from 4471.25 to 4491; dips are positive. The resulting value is -1.3 angstroms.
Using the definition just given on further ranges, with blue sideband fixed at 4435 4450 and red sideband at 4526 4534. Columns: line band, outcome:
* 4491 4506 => -1.4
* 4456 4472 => 1.6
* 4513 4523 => -1.6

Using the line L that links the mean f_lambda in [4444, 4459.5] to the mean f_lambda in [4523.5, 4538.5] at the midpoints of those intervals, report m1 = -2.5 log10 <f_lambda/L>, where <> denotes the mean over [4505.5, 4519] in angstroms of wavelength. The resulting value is -0.12 mag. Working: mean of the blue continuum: 6.04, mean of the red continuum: 6.17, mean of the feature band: 6.84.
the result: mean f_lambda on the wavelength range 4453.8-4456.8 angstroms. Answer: 5.84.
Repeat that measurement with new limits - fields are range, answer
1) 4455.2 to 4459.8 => 5.24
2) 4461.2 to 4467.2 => 5.91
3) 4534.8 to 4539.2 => 6.72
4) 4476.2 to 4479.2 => 6.57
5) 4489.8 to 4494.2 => 6.77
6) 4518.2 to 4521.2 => 7.03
